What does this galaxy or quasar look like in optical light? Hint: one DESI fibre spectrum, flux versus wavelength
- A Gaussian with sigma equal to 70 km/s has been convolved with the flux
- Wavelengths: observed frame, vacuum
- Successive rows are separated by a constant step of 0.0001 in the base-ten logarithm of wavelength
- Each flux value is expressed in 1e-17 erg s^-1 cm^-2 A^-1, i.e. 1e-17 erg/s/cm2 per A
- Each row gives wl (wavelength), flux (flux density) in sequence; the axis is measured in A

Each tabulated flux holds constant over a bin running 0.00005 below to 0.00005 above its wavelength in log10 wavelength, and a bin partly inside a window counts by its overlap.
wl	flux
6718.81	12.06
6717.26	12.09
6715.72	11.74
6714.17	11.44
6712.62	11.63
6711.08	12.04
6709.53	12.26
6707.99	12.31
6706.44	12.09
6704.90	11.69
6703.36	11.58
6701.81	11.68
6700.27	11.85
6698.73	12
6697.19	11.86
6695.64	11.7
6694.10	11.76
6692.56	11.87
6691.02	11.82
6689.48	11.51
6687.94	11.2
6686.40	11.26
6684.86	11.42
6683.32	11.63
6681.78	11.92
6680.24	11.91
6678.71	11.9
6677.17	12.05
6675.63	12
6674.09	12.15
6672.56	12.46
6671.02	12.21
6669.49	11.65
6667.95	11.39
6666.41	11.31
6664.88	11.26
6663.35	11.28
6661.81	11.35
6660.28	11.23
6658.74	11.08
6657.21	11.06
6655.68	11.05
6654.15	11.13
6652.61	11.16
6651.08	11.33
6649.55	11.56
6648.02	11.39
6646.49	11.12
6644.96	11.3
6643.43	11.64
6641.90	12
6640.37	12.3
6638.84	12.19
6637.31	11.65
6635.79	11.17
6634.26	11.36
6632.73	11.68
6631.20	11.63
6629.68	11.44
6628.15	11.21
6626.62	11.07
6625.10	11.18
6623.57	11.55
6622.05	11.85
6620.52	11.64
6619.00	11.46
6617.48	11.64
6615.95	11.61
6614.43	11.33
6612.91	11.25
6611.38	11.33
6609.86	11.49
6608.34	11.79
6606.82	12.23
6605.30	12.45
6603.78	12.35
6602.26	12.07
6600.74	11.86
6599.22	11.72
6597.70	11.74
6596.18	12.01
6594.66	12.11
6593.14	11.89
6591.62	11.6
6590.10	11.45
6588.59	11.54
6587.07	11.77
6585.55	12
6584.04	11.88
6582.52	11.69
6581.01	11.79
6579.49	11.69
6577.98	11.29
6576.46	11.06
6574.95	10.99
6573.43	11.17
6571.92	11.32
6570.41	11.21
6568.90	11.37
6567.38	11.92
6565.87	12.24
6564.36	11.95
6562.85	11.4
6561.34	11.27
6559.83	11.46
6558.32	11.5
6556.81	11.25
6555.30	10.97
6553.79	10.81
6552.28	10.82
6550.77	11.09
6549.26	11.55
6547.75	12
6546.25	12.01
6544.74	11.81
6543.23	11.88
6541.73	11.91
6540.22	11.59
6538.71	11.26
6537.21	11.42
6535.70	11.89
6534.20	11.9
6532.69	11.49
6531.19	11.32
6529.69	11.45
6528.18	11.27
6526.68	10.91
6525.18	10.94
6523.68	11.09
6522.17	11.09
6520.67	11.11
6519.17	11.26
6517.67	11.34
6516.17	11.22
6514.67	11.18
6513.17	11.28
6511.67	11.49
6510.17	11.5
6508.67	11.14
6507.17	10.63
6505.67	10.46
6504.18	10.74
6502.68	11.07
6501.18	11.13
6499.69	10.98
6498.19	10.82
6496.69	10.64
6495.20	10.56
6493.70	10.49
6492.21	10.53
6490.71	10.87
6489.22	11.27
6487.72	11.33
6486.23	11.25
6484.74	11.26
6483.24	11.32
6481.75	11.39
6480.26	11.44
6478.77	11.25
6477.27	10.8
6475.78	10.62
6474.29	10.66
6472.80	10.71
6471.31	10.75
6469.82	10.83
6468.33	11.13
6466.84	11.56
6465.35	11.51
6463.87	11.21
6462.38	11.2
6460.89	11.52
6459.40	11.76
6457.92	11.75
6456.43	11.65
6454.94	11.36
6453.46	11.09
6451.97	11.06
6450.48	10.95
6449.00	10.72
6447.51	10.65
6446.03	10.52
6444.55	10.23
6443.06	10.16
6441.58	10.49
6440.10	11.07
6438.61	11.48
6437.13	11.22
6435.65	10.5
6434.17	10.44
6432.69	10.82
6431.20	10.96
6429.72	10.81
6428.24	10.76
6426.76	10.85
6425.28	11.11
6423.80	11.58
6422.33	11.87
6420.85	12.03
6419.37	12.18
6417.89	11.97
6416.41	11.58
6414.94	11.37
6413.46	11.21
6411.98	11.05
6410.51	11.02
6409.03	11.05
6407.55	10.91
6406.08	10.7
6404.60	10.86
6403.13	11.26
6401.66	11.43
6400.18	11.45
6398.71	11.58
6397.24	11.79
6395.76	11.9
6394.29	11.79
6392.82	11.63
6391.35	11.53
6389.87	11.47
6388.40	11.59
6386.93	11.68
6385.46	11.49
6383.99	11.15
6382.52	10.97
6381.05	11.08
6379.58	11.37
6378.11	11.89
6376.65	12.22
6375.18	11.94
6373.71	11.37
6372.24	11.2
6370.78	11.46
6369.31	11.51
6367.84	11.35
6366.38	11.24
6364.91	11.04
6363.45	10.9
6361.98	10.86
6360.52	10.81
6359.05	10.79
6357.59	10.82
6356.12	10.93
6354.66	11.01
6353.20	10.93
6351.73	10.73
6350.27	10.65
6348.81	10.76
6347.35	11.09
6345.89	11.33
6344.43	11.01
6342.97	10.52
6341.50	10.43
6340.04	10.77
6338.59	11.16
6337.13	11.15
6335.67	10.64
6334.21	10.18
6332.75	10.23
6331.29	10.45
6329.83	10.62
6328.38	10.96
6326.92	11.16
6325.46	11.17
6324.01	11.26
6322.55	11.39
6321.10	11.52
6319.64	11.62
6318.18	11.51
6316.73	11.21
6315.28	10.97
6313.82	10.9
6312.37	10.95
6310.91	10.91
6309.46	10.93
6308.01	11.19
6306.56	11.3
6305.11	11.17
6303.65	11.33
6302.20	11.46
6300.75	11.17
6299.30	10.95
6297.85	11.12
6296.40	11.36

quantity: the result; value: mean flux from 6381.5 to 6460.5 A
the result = 11.2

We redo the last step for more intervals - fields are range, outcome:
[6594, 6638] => 11.7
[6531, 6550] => 11.7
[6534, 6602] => 11.6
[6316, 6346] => 11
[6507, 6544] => 11.4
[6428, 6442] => 10.9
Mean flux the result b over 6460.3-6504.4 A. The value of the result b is 11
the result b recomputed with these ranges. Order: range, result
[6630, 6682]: 11.6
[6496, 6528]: 11.1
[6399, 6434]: 11.2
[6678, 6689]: 11.6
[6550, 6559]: 11.1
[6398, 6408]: 11.2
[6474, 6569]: 11.2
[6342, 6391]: 11.2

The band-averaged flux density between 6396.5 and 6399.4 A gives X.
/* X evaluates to 11.7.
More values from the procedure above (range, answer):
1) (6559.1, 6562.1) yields 11.4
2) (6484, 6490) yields 11.3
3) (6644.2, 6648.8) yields 11.3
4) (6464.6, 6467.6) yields 11.6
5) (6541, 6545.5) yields 11.9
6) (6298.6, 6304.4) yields 11.2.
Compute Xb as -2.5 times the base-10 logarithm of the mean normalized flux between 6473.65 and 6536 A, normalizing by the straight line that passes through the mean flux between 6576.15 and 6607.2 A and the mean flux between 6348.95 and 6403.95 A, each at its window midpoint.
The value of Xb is 0.05 mag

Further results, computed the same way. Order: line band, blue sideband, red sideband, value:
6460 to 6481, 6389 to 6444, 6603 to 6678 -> 0.02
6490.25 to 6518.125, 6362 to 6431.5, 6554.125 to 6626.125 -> 0.05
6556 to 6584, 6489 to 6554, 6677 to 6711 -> -0.01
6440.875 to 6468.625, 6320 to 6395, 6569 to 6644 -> 0.02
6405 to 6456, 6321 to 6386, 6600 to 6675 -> 0.01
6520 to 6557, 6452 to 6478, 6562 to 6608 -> 0.01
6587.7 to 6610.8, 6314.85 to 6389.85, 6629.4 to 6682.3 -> -0.04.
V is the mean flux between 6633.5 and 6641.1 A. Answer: 11.7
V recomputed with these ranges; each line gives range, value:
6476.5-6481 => 11.1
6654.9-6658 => 11.1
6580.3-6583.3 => 11.7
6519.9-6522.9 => 11.1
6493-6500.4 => 10.7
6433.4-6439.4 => 10.9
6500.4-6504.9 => 11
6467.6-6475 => 10.8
